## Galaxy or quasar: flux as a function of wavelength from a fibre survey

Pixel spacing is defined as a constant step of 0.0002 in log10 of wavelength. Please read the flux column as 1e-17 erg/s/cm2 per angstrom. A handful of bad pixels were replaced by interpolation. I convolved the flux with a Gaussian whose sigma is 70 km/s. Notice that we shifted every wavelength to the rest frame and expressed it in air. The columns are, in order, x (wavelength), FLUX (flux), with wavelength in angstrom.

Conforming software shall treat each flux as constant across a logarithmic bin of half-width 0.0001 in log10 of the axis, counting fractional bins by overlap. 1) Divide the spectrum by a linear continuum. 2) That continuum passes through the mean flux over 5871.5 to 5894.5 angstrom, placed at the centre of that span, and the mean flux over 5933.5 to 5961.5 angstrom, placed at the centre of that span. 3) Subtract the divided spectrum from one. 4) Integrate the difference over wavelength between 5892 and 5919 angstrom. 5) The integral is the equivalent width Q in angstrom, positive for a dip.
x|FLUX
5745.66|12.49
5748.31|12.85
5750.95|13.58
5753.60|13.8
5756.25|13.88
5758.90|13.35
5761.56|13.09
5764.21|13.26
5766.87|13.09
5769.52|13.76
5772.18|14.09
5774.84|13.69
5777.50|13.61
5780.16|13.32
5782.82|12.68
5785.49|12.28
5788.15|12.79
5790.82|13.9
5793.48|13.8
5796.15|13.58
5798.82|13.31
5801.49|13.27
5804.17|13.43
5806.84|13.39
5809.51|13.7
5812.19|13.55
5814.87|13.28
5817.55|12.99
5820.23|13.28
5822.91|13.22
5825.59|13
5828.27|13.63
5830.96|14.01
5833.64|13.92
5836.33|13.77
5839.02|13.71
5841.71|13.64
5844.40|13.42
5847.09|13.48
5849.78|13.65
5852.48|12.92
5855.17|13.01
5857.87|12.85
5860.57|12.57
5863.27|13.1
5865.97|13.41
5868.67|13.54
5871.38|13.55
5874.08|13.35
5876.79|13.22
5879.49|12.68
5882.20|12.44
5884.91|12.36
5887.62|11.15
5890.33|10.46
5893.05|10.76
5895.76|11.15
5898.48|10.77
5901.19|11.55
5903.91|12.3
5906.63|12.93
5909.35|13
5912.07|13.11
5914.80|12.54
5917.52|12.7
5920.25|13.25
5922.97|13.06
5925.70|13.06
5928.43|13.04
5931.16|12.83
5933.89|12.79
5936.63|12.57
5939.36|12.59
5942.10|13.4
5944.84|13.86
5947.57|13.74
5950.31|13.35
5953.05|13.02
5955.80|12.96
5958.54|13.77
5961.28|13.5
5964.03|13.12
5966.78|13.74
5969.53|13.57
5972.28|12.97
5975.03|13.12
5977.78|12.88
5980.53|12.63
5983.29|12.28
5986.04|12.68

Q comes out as 0.9 angstrom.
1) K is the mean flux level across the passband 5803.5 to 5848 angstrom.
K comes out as 13.5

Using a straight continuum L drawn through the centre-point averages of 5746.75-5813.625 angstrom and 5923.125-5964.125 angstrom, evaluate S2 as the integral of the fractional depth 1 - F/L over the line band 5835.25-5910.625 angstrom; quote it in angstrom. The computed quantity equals 3.45 angstrom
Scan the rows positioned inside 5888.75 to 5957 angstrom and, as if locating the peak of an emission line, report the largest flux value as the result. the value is 13.86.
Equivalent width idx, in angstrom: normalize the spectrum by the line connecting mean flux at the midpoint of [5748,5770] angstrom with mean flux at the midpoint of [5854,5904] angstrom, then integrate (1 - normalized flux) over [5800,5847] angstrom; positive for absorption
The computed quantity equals -2.4 angstrom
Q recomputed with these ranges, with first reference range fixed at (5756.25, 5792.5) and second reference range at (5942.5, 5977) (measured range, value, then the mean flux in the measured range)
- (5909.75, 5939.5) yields 1.1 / 12.9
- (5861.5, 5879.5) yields 0.1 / 13.3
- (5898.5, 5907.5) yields 0.9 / 12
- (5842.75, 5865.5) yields 0.4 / 13.1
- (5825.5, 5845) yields -0.5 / 13.7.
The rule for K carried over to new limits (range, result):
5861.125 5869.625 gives 13.3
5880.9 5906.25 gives 11.5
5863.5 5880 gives 13.3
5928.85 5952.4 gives 13.1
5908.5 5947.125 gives 13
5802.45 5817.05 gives 13.4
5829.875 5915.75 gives 12.8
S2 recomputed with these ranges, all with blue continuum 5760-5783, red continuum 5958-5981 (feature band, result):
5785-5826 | 0.24 angstrom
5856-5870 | 0.28 angstrom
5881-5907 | 3.51 angstrom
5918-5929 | 0.19 angstrom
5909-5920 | 0.37 angstrom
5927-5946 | 0.41 angstrom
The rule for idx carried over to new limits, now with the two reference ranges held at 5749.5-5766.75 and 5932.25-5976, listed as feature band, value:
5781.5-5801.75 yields 0.3 angstrom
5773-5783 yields 0.0 angstrom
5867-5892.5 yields 1.6 angstrom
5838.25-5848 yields -0.1 angstrom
